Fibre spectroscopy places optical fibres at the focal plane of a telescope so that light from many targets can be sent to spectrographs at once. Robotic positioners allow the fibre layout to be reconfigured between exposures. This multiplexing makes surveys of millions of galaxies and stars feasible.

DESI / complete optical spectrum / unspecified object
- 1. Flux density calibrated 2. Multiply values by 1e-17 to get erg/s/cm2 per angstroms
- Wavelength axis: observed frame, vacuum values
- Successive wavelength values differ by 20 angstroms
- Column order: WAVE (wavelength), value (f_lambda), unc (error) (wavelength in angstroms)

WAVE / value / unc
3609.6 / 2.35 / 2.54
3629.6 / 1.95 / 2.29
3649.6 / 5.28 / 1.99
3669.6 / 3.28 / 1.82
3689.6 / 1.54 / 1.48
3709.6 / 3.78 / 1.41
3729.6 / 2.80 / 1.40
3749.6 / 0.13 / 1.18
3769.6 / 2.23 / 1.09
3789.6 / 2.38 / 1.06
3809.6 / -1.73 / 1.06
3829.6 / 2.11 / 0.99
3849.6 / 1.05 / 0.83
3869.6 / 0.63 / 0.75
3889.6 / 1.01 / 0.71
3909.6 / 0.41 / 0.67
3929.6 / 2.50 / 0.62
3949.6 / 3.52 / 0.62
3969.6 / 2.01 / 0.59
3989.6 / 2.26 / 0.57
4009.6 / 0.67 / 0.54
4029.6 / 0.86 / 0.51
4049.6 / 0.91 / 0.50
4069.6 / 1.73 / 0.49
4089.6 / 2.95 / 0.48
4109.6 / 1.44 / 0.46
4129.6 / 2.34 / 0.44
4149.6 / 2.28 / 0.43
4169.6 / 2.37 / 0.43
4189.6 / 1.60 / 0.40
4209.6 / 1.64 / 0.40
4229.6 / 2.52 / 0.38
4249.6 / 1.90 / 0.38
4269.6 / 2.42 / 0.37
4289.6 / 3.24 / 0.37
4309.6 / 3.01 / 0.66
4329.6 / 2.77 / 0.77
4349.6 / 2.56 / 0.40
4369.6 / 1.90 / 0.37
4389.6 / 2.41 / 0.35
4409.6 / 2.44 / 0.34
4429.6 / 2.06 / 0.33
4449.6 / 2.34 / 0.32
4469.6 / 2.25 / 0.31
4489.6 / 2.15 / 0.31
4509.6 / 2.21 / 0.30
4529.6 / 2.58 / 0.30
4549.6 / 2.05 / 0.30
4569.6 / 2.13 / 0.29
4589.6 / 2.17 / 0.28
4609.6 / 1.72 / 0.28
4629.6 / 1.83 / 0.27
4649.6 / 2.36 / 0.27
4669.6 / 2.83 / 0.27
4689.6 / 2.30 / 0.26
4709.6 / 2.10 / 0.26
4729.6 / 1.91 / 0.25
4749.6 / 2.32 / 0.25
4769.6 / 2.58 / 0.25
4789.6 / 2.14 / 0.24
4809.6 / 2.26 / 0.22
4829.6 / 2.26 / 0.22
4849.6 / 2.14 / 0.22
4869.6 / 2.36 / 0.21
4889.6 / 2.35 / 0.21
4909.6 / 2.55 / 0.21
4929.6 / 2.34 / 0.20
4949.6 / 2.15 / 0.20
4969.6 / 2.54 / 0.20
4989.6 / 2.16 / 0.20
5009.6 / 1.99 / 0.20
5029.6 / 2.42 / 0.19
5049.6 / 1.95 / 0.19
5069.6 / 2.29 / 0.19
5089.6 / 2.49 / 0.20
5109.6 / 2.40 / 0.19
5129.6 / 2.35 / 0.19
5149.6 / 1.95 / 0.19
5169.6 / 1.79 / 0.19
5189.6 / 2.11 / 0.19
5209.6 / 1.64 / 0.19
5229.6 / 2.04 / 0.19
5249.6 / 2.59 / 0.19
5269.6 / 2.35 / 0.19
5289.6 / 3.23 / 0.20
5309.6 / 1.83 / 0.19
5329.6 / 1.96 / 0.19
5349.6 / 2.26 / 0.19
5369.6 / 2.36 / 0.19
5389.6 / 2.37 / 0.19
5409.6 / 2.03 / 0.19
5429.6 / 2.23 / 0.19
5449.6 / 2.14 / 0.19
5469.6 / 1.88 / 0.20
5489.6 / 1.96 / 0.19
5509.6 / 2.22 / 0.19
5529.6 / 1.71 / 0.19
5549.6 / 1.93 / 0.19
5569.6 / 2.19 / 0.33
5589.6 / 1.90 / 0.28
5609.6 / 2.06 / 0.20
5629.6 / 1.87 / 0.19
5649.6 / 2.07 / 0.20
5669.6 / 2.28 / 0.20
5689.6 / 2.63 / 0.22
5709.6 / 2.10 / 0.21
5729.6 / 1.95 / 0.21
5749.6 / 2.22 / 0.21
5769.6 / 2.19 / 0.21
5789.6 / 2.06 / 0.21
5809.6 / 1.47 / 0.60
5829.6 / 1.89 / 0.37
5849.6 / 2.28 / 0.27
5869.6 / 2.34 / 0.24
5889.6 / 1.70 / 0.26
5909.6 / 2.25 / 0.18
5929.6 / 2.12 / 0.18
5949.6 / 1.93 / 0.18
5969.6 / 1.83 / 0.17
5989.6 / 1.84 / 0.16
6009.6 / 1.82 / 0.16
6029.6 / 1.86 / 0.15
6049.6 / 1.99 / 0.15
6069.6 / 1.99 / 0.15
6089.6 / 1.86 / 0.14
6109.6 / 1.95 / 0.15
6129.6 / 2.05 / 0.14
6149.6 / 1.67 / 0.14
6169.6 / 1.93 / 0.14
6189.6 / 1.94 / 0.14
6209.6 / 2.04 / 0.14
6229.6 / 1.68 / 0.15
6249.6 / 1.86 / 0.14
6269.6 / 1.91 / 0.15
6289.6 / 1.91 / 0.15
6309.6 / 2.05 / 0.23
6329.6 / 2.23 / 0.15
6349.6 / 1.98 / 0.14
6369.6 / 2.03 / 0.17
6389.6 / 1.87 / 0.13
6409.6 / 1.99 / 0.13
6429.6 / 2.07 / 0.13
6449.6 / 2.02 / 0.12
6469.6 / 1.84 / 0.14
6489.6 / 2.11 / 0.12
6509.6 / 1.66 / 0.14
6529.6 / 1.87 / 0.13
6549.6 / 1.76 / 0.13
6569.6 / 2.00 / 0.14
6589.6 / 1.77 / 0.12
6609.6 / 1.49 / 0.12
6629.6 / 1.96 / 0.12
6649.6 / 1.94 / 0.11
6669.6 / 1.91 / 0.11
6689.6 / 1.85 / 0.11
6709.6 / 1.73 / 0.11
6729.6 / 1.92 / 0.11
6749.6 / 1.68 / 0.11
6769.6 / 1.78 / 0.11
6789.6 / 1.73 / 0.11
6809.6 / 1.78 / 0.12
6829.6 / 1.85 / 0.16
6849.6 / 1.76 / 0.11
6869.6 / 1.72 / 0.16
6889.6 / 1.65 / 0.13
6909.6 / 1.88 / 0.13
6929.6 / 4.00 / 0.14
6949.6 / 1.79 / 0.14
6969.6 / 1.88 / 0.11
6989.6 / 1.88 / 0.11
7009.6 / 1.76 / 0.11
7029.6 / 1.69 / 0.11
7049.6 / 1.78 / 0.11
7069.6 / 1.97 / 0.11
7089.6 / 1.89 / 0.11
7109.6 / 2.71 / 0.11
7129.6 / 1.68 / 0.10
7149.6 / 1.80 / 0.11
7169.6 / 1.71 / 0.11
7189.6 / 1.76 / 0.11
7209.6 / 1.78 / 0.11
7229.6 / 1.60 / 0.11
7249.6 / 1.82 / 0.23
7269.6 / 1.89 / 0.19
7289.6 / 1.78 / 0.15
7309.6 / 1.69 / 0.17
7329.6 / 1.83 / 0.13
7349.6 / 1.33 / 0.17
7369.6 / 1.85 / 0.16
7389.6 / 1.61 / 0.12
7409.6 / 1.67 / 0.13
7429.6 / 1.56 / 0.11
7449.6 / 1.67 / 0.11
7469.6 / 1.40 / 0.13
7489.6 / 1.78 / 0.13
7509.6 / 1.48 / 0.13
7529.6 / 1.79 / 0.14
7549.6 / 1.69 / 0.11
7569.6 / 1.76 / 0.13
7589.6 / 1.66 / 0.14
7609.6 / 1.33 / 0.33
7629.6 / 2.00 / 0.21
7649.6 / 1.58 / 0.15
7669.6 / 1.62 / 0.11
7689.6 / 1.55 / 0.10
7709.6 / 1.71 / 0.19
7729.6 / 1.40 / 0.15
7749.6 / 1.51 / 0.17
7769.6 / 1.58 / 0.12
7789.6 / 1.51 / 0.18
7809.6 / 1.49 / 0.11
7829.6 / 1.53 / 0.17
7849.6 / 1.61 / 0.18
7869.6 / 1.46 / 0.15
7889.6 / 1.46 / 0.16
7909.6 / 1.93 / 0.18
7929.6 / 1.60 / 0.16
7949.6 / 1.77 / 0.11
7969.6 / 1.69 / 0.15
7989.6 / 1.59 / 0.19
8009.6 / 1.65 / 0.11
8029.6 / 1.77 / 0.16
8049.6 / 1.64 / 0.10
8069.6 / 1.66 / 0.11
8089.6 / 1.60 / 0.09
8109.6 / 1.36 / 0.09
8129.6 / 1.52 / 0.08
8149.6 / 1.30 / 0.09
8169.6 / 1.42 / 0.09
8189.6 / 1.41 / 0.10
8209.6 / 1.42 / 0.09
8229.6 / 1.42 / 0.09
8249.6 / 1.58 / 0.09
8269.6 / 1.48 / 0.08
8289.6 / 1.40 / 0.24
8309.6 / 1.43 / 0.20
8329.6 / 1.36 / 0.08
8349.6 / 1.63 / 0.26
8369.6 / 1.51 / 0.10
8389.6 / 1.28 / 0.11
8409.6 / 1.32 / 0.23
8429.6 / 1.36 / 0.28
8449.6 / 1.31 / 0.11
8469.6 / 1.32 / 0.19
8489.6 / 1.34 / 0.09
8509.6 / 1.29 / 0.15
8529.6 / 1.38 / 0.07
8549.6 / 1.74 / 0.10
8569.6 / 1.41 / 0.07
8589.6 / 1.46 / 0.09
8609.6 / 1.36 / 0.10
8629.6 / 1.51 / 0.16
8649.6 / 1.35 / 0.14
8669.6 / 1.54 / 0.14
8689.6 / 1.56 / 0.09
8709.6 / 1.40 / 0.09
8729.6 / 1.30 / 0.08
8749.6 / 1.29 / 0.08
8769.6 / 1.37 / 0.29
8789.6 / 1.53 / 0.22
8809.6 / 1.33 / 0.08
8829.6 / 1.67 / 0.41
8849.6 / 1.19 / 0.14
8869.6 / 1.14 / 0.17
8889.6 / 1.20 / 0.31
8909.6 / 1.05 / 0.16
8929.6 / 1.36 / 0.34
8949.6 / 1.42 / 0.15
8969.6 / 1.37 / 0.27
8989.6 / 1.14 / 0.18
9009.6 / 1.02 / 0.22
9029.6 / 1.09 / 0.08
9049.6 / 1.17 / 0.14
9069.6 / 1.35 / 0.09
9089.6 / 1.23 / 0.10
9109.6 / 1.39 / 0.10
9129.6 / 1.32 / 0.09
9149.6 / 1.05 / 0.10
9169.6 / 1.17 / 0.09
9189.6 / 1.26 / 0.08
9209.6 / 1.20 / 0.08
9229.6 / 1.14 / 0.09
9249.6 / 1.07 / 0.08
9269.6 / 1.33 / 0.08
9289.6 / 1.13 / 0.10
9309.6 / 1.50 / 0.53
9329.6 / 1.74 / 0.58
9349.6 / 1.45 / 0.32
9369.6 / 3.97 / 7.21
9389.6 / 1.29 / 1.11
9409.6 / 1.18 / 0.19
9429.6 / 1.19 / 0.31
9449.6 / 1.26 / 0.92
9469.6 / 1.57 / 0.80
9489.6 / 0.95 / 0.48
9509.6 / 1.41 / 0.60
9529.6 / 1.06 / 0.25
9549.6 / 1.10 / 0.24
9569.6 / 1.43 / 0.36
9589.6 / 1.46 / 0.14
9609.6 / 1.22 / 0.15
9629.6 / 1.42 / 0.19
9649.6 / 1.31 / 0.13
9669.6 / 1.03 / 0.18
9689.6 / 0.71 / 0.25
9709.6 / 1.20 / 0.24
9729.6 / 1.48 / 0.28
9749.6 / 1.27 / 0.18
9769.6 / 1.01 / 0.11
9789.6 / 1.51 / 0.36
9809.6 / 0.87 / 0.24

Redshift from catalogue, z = 0.06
